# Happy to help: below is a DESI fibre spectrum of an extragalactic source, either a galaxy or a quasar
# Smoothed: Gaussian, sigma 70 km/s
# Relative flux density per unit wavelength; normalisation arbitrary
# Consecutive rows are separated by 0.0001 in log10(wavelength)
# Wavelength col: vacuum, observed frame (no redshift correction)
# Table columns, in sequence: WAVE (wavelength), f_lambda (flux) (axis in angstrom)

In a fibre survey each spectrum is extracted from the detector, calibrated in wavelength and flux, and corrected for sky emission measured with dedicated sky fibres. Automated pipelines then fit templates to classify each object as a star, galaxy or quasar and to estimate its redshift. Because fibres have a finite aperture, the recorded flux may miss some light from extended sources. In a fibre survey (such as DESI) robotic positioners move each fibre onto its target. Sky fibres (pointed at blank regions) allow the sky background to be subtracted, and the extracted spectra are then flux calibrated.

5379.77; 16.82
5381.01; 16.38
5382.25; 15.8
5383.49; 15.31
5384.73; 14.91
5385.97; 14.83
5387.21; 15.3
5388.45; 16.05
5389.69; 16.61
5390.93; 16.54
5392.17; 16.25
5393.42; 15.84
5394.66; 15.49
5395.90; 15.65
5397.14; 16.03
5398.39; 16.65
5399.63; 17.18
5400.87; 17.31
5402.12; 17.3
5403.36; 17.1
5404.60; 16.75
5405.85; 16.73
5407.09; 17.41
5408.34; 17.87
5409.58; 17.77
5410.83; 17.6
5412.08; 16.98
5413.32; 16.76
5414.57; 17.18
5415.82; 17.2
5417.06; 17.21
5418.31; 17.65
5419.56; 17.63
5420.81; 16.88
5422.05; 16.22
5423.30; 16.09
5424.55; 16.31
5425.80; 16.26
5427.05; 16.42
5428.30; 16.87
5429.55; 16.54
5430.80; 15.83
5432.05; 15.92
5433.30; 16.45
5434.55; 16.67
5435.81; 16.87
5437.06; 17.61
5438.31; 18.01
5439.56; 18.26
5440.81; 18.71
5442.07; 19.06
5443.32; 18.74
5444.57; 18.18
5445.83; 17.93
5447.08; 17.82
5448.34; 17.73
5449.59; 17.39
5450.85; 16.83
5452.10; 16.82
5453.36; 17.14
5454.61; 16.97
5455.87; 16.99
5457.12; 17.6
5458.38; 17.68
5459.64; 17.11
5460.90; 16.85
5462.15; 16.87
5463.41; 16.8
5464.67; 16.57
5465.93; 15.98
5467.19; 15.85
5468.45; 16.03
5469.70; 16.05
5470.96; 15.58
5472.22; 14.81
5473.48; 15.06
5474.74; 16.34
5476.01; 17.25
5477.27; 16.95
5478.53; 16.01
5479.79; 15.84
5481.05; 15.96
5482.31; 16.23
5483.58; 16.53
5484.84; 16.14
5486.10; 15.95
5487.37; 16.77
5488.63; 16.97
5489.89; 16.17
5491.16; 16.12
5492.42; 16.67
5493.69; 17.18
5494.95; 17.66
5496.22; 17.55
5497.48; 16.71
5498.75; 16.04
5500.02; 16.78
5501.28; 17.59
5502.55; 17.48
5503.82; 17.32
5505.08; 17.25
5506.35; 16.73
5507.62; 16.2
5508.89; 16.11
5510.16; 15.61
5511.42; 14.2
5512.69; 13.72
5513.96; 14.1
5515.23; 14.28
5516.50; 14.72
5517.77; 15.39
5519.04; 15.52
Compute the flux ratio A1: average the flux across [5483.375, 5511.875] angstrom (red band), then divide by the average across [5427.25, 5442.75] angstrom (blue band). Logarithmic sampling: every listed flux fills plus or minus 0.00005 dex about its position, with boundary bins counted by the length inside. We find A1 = 1.0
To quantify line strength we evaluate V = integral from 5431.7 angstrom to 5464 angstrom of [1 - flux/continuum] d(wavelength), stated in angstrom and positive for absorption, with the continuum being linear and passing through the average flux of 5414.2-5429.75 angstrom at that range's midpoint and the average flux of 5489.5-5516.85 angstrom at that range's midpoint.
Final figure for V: -1.6 angstrom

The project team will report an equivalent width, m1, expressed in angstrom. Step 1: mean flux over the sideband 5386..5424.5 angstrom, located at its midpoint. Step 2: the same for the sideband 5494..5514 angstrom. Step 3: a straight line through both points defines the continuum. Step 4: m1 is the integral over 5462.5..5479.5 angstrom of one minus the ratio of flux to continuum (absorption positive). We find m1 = 0.4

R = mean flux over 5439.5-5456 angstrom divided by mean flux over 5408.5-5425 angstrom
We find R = 1.0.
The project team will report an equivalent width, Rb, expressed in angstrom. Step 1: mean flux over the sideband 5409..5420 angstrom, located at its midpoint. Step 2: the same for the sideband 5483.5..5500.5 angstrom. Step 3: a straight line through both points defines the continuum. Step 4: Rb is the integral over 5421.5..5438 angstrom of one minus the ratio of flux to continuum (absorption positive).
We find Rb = 0.7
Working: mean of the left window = 17.3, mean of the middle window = 16.5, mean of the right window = 16.7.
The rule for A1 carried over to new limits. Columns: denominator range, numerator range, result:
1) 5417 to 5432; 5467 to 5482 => 0.96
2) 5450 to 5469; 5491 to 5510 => 1.00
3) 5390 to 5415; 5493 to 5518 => 0.96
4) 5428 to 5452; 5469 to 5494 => 0.93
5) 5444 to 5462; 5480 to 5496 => 0.95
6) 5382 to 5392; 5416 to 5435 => 1.06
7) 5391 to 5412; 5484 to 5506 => 1.00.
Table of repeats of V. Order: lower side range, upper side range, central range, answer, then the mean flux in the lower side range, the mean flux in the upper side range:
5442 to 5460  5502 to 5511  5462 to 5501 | 1.52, 17.6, 16.6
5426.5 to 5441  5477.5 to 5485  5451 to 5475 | -0.01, 17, 16.2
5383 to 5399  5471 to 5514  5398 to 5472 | -4.75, 15.8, 16.3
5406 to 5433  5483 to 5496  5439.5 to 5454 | -0.93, 16.9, 16.6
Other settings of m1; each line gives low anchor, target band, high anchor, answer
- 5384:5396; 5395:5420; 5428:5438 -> -1.50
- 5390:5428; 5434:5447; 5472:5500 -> -1.05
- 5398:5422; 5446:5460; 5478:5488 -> -0.59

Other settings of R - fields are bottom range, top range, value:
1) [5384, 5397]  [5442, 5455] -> 1.12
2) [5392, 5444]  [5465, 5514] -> 0.96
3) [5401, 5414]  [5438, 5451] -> 1.05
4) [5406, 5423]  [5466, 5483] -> 0.93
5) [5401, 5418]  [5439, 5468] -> 1.01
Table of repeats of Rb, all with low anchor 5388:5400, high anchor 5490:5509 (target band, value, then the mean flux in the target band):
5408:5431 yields -0.8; 16.9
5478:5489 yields 0.3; 16.3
